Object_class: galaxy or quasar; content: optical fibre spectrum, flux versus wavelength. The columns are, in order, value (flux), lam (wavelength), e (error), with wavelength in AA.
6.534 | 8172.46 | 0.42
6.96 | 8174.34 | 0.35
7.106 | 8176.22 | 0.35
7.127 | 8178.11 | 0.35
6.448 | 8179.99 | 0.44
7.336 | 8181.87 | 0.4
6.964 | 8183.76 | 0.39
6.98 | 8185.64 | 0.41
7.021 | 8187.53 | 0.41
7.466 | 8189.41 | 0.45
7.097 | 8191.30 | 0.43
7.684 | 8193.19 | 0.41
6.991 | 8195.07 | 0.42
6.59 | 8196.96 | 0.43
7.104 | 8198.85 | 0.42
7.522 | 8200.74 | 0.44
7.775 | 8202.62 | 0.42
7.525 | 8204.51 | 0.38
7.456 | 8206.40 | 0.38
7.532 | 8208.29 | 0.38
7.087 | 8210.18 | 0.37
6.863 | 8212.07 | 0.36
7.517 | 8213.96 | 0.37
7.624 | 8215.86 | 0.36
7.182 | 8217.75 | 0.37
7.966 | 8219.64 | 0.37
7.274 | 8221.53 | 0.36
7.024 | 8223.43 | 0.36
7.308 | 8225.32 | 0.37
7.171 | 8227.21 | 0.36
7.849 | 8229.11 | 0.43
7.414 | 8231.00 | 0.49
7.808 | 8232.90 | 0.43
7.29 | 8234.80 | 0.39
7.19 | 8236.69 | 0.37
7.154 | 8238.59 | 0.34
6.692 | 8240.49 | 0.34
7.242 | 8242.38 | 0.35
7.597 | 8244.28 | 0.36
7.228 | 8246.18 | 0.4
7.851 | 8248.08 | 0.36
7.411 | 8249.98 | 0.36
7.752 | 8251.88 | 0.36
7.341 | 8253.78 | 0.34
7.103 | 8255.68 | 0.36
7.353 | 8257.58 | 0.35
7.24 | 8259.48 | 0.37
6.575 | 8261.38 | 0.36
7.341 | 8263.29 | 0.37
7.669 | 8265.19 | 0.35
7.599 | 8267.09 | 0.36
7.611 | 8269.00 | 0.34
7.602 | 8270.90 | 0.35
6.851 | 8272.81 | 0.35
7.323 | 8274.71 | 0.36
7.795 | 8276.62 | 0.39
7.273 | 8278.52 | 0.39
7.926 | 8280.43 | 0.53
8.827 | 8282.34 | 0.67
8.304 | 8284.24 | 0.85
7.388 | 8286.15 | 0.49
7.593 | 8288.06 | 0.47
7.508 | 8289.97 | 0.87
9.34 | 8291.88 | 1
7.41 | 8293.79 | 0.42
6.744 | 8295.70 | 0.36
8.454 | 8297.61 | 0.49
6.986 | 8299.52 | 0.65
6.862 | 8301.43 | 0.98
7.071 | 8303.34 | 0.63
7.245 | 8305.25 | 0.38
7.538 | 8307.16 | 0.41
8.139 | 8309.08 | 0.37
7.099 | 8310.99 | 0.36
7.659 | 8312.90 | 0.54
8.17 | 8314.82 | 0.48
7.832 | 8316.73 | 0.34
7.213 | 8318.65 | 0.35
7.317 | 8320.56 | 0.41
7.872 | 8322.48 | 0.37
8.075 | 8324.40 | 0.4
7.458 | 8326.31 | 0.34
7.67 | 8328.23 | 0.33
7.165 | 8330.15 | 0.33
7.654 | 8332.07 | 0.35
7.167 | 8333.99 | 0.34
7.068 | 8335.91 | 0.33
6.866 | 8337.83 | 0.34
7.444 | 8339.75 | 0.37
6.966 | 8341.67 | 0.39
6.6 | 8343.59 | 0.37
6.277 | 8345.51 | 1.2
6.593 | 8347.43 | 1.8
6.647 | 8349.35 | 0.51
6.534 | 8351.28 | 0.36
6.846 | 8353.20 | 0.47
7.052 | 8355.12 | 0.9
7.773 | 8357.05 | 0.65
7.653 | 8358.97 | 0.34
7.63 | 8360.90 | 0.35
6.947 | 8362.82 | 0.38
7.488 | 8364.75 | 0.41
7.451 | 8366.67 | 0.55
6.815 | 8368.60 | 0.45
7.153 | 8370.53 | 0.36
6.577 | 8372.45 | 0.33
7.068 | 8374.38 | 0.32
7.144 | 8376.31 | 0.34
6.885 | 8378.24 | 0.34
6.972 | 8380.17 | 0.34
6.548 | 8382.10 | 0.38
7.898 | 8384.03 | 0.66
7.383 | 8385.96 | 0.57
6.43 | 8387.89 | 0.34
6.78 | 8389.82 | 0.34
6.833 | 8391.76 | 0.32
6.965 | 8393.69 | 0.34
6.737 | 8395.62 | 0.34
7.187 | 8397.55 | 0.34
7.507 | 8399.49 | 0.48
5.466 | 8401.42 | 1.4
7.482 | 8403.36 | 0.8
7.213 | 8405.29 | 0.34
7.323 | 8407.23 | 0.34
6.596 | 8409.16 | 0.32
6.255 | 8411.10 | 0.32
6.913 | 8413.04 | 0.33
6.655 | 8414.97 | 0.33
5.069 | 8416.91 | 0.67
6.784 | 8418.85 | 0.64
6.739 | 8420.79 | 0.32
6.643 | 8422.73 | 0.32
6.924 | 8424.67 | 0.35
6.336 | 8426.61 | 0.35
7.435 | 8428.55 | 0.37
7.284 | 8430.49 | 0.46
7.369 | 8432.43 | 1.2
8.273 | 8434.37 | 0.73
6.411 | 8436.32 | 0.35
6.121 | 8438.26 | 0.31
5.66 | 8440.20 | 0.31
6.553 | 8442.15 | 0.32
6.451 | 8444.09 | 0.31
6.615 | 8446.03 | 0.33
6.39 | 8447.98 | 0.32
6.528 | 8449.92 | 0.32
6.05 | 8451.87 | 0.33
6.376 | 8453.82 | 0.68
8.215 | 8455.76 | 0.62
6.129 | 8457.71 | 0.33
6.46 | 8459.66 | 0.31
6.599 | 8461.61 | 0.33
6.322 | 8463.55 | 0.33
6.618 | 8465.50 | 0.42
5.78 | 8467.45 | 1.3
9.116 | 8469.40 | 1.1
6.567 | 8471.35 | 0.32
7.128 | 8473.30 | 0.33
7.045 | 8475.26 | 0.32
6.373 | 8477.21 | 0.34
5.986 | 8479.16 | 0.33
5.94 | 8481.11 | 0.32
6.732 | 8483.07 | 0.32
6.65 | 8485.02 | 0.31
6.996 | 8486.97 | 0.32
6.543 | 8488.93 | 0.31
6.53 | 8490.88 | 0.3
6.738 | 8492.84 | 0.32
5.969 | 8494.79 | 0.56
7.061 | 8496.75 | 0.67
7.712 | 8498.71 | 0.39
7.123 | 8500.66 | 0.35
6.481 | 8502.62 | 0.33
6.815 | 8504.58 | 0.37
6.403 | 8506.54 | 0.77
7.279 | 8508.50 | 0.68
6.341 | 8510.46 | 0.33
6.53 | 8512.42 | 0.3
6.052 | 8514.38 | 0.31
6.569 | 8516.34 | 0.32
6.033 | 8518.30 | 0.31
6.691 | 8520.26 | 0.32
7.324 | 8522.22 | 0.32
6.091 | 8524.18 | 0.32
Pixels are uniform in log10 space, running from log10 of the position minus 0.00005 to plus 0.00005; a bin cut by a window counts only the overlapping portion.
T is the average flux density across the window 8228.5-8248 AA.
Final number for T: 7.36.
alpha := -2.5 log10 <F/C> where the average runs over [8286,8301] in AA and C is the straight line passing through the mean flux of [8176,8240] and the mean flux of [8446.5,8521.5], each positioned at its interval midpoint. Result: -0.085 mag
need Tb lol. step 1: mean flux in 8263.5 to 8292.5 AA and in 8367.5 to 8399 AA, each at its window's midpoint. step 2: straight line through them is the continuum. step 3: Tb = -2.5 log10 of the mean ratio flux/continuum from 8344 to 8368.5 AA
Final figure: 0.02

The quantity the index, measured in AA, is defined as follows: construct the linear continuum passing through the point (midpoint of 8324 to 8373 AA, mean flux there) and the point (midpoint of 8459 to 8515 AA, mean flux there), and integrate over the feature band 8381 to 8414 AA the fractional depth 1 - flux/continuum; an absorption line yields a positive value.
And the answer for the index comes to 0.3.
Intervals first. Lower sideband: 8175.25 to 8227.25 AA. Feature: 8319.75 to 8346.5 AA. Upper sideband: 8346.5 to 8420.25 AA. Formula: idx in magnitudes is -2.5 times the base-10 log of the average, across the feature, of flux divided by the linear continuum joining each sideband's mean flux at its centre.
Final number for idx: -0.037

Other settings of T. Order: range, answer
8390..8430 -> 6.76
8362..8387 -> 7.1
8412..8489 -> 6.67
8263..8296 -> 7.7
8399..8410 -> 6.91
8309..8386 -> 7.23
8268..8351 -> 7.45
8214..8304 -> 7.47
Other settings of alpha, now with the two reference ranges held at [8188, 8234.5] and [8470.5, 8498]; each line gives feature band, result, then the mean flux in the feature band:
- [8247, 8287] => -0.05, 7.53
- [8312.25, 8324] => -0.09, 7.69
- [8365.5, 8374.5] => -0.02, 7.02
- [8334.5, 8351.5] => 0.03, 6.8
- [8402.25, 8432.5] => 0.00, 6.79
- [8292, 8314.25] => -0.05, 7.47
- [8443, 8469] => 0.02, 6.56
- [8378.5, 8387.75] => -0.04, 7.11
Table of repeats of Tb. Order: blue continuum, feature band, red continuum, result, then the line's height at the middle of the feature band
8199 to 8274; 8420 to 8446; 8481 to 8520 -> 0.01 mag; 6.83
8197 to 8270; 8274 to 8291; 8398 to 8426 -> -0.09 mag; 7.18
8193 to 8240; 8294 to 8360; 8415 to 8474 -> -0.04 mag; 7.03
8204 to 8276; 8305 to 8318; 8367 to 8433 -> -0.08 mag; 7.14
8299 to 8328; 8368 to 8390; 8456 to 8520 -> 0.03 mag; 7.2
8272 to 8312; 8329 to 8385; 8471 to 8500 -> 0.03 mag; 7.29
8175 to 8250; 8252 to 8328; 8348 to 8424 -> -0.06 mag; 7.12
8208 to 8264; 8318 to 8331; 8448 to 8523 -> -0.07 mag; 7.1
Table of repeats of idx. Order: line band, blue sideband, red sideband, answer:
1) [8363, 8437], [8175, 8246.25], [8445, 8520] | -0.01 mag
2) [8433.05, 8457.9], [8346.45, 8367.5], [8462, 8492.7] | 0.03 mag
